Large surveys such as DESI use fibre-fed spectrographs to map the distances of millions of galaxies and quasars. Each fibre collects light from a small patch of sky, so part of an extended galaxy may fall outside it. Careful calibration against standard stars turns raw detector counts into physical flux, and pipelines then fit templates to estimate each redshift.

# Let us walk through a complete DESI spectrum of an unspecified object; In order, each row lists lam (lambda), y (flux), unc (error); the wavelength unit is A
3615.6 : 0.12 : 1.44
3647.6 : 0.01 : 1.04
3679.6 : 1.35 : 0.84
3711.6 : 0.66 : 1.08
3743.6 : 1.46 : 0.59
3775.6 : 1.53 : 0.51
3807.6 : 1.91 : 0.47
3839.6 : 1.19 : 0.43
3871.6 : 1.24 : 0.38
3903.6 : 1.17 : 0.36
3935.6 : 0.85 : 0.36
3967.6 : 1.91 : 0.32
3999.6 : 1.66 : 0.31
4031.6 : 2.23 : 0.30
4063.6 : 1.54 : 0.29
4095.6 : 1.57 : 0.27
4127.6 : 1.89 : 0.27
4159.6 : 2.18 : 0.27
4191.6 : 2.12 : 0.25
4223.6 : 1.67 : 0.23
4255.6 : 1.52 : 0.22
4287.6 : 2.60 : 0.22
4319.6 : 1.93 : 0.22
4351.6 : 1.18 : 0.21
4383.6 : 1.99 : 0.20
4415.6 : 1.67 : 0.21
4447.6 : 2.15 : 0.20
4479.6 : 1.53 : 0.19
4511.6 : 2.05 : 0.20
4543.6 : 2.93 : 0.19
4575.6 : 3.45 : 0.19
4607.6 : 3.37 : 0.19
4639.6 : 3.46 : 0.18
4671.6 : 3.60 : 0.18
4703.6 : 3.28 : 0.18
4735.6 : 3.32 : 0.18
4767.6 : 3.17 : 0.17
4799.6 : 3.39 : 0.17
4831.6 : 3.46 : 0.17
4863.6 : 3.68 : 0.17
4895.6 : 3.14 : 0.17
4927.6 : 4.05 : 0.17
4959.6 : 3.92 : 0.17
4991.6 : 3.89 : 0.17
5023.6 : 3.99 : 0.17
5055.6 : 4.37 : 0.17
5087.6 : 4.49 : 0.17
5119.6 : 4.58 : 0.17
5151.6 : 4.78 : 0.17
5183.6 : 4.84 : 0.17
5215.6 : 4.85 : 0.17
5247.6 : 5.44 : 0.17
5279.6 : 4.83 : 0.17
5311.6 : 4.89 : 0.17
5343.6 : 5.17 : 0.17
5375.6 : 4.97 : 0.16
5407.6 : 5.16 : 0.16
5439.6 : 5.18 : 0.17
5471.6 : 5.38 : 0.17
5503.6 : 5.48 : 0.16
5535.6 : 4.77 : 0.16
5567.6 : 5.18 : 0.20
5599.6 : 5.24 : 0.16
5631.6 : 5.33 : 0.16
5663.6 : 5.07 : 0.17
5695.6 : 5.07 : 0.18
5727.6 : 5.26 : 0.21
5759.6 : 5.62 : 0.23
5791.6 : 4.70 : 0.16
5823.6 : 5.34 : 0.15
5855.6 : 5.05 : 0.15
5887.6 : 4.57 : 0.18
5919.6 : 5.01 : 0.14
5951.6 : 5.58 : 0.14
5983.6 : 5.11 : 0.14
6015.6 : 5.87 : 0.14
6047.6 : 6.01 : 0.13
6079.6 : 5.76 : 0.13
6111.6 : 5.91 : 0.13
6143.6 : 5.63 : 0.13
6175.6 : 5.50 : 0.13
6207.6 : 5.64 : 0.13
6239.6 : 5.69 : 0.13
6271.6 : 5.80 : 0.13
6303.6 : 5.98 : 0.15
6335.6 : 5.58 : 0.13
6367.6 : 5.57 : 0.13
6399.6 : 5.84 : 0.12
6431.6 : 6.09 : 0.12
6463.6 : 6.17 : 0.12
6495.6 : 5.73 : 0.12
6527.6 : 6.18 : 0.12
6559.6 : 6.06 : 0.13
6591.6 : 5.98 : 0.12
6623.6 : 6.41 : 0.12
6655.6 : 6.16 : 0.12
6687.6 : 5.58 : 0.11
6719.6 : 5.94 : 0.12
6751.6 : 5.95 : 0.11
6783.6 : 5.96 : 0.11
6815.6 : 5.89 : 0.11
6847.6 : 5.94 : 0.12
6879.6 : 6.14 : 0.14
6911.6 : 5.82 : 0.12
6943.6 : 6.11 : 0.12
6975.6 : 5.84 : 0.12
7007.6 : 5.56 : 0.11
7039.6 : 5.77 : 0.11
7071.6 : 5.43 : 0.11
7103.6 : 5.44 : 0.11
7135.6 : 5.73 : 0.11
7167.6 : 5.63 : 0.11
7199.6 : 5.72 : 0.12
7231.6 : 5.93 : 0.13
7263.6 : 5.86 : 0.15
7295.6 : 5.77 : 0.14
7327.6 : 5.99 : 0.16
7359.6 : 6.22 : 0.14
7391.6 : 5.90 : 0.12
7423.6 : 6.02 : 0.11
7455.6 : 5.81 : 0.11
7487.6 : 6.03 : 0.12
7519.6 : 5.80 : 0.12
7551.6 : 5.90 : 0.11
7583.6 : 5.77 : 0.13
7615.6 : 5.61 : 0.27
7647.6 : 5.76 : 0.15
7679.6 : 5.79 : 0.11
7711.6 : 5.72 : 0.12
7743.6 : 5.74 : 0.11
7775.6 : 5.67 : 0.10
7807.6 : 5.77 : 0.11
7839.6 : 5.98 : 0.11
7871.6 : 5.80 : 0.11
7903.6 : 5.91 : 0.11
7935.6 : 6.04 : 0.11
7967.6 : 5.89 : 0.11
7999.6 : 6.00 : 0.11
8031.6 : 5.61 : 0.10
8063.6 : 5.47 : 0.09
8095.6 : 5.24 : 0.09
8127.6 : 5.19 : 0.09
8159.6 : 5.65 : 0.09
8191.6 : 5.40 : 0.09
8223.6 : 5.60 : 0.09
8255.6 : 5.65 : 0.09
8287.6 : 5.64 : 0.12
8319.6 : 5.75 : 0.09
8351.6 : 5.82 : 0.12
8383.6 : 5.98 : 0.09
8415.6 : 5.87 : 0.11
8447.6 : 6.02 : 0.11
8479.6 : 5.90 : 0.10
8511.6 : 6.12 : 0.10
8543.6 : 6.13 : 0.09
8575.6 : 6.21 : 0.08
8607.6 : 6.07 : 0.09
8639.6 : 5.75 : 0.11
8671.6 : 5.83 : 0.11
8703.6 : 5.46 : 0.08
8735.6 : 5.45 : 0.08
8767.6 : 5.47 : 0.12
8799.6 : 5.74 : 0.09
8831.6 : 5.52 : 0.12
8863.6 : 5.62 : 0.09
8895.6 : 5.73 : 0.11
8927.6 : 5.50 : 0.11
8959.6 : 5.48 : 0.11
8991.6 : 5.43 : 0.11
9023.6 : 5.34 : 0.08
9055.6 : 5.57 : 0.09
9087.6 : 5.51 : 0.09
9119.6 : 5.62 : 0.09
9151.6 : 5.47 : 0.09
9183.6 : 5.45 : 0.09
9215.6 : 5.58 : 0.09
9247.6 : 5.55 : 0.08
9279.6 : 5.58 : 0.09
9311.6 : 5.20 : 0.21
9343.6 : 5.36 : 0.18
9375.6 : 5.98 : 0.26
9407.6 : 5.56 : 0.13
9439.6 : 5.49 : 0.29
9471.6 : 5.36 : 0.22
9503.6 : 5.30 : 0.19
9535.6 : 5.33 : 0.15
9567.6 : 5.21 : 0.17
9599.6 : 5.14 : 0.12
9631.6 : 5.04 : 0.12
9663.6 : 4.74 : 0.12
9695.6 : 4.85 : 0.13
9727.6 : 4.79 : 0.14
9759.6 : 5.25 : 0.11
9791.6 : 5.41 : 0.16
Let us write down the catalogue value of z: 0.14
